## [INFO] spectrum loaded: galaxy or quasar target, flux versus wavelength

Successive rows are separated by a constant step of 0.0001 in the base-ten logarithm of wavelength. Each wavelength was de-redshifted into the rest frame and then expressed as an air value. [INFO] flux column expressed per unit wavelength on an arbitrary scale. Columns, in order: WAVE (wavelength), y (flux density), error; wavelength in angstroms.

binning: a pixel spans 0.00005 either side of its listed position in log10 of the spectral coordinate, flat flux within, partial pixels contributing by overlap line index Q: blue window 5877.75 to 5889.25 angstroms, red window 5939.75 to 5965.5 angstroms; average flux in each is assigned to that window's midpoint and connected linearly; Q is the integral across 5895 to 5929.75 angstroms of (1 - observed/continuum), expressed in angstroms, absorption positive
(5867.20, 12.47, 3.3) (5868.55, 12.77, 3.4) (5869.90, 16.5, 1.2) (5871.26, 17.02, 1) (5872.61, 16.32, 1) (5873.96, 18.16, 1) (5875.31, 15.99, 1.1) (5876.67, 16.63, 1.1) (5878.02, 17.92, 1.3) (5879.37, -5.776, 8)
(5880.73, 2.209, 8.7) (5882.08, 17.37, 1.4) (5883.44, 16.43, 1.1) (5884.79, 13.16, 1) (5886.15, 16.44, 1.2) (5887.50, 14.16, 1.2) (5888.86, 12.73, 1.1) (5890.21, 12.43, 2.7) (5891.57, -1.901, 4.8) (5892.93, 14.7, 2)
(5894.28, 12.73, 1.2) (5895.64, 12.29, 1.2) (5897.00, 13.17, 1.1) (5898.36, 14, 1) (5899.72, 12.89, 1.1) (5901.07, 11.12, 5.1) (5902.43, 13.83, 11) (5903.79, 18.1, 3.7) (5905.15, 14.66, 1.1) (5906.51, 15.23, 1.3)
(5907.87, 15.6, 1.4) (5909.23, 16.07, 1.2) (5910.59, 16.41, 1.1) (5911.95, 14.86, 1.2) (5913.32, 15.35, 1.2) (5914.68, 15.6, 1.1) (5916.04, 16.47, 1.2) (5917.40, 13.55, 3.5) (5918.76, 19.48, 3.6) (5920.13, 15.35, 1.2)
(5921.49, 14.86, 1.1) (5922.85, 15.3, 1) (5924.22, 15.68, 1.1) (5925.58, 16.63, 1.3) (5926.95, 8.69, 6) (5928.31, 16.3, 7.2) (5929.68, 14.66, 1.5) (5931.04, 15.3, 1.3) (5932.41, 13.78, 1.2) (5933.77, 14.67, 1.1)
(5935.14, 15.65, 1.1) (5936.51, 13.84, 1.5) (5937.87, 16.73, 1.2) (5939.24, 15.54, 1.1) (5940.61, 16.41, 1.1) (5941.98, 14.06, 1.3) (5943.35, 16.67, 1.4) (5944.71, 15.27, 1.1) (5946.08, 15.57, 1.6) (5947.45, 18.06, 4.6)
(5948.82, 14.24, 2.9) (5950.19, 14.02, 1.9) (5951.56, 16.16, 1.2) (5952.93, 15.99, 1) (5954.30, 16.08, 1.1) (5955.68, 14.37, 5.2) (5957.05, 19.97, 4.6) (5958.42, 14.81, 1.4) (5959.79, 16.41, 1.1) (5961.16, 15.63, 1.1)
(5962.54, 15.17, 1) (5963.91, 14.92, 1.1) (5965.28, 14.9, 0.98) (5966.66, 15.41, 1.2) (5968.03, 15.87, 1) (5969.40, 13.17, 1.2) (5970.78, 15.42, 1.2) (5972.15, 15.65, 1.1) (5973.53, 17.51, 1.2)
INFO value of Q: -4.4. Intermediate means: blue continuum 11.4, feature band 14.9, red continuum 15.7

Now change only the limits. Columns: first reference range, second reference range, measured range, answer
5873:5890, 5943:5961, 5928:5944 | 0.0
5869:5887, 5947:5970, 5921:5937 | 0.3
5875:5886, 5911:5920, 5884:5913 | 0.9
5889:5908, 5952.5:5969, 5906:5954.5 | -4.0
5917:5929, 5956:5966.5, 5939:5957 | -0.1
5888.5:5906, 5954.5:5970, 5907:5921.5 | -2.9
